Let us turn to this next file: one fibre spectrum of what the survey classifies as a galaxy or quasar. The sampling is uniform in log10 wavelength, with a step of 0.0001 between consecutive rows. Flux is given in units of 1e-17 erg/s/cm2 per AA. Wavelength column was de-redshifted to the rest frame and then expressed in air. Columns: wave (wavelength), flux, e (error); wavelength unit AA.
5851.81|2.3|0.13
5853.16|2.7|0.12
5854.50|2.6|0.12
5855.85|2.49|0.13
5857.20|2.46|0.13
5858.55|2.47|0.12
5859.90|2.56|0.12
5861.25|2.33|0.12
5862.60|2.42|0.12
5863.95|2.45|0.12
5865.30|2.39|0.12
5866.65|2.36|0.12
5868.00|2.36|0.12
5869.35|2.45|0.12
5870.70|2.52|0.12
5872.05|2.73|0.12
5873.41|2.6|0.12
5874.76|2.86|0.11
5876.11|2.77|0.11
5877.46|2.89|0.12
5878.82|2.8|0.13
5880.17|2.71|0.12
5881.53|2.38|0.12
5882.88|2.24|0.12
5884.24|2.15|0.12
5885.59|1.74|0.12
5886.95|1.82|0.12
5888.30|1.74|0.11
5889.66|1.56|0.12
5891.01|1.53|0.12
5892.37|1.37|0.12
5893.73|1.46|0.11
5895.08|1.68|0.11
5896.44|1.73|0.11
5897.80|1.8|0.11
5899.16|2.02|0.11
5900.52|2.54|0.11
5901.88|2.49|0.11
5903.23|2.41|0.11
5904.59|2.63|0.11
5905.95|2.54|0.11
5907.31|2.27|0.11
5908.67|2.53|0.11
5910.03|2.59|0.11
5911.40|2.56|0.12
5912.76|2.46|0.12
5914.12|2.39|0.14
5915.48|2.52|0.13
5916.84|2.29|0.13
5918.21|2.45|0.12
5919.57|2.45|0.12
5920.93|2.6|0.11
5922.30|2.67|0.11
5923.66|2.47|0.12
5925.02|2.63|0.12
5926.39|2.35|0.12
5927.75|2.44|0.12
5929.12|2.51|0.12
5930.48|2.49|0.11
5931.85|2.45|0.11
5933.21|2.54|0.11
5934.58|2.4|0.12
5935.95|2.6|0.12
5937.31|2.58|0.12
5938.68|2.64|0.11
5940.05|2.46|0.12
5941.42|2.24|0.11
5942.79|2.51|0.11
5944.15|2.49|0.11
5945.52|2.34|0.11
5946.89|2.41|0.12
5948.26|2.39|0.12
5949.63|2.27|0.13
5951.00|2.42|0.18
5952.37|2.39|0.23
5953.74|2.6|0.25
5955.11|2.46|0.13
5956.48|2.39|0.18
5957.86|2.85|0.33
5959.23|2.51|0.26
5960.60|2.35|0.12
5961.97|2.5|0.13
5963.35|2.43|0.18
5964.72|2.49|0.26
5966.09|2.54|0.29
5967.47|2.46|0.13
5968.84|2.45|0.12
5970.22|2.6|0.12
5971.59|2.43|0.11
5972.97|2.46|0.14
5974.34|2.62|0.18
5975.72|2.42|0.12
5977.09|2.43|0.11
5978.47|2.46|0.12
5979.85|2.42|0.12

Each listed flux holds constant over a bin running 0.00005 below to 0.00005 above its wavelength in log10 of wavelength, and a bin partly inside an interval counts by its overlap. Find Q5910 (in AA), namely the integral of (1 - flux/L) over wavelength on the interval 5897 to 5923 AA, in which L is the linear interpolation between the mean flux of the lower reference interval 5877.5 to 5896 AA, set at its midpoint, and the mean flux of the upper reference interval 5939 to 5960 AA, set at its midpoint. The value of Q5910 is -3.41 AA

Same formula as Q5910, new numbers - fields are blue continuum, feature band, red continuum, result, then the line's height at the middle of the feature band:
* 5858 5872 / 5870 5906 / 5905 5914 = 3.81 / 2.47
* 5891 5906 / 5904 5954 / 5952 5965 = -4.84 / 2.26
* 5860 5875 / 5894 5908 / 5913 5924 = 1.66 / 2.48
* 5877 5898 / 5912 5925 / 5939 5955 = -1.67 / 2.2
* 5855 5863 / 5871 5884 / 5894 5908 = -1.68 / 2.34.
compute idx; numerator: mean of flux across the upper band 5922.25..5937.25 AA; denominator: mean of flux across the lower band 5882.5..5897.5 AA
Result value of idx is 1.45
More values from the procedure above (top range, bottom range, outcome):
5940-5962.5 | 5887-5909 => 1.22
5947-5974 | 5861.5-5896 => 1.11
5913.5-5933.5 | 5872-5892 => 1.09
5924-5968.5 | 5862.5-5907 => 1.10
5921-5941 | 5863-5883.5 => 0.98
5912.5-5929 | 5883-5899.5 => 1.43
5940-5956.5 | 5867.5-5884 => 0.93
